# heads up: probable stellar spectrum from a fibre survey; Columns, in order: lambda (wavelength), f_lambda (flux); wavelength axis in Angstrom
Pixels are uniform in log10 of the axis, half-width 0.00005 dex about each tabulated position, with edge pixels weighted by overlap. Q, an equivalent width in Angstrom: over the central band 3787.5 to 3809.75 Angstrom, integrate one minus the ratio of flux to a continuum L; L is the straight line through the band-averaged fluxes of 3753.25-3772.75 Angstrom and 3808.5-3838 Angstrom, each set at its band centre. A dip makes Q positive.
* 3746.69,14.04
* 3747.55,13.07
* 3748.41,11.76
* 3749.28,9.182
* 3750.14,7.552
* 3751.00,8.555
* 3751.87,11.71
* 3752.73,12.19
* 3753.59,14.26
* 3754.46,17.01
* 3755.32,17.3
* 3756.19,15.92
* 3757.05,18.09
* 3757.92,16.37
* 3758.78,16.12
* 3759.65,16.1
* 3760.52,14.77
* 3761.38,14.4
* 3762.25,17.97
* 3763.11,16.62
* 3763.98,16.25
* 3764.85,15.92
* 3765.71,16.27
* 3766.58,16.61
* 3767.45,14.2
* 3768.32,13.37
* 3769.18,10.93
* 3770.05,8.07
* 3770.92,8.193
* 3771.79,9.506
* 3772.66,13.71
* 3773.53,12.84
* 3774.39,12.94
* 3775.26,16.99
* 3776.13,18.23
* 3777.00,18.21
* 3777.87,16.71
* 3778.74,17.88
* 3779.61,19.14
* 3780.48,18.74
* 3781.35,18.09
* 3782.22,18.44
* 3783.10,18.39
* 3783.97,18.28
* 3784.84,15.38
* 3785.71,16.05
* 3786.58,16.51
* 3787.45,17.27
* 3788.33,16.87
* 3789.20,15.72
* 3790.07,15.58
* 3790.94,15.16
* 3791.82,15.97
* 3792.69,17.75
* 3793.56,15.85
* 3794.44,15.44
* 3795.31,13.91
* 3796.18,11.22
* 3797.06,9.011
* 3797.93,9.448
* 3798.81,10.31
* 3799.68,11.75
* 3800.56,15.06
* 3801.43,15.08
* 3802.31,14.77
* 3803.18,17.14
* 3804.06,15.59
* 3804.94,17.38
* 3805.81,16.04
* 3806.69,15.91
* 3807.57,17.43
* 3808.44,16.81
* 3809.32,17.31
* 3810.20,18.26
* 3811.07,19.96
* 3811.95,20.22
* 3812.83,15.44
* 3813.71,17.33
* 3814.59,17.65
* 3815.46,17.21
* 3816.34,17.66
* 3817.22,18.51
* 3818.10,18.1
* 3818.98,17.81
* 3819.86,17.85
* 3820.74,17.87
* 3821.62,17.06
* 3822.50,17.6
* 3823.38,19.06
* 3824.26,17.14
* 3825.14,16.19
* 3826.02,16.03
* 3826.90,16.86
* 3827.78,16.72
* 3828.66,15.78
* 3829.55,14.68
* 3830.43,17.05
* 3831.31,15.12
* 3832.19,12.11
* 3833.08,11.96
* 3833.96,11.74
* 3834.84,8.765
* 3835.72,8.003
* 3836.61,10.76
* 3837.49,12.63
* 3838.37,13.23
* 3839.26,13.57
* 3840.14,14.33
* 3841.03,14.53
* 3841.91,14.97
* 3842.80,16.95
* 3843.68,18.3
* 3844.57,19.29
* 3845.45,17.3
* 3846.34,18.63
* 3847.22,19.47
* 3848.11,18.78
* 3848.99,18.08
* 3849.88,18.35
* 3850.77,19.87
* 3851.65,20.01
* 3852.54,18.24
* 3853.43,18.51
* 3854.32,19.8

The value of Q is 0.7 Angstrom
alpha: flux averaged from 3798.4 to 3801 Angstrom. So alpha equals 12.4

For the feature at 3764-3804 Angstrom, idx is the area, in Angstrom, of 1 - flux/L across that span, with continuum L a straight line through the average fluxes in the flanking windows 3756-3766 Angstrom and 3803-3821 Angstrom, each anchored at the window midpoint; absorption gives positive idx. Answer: 4.4 Angstrom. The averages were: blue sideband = 16.2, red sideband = 17.5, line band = 15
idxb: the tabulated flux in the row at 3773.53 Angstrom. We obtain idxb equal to 12.84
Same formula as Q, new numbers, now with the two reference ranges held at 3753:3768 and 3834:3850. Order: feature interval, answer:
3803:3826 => -2.9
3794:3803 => 1.7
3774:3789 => -1.4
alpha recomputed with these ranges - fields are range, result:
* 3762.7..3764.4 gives 16.4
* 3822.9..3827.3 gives 17.1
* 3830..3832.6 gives 14.8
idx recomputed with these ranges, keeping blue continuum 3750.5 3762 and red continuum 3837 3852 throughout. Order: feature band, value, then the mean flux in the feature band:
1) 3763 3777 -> 1.2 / 13.9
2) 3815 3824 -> -0.8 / 17.9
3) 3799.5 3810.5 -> -0.1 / 16.1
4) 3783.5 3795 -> -0.5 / 16.3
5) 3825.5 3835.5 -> 1.5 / 14.1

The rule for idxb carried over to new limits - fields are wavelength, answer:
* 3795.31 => 13.91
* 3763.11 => 16.62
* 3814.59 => 17.65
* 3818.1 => 18.1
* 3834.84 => 8.765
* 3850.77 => 19.87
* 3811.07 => 19.96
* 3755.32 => 17.3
